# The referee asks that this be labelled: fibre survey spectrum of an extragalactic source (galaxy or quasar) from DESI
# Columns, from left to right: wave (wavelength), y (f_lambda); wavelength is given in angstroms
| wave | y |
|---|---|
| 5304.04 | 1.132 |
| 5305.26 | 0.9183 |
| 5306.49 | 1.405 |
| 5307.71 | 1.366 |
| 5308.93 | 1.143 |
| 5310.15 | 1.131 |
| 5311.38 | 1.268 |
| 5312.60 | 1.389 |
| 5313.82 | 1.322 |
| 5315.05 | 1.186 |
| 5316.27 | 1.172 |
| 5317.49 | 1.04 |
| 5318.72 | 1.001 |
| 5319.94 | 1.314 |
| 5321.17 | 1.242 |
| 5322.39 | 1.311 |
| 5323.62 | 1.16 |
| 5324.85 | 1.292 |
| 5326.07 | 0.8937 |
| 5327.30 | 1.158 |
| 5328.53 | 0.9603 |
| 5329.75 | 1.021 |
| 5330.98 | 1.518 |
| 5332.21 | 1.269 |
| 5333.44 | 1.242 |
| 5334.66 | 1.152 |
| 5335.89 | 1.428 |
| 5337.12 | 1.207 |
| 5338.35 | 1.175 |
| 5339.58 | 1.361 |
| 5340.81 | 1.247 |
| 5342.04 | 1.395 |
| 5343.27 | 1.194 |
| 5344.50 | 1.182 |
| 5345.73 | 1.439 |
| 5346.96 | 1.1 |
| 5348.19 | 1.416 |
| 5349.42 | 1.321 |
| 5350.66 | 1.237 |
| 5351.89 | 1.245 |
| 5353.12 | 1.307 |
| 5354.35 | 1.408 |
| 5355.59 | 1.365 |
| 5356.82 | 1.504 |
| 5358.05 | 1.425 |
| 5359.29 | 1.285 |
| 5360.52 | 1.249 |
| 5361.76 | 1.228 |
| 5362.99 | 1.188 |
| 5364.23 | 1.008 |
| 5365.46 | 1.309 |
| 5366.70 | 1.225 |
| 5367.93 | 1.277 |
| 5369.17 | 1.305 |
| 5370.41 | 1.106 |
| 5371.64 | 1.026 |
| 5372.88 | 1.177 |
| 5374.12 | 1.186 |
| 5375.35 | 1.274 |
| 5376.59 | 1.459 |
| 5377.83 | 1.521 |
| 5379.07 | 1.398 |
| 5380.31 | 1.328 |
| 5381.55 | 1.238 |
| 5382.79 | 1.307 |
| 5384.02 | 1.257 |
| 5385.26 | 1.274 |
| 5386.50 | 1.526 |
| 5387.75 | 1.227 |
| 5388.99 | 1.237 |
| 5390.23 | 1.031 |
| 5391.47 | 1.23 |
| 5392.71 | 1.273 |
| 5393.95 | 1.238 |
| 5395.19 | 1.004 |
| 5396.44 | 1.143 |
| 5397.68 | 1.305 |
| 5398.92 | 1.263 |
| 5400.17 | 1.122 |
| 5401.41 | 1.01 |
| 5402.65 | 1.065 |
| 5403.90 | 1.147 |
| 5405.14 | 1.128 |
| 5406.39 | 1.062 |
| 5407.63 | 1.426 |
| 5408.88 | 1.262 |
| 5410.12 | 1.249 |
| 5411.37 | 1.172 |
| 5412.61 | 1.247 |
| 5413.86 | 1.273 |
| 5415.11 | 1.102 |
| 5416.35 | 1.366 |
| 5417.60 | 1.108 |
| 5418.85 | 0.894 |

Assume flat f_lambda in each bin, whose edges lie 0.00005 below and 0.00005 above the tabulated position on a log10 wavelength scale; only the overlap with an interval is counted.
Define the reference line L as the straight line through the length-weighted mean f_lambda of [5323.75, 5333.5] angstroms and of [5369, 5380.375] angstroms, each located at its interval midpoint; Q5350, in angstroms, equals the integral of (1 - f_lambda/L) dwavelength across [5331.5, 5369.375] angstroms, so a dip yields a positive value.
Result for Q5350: -2.0 angstroms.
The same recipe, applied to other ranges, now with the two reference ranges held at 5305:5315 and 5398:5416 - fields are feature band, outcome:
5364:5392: -1.31 angstroms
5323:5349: 0.06 angstroms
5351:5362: -1.06 angstroms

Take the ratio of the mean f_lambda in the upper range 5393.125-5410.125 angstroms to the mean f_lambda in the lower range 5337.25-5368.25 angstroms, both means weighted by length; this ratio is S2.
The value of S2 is 0.91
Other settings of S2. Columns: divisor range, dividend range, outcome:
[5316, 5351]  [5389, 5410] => 0.96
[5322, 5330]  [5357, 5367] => 1.13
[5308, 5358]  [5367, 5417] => 0.99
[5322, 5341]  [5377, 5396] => 1.05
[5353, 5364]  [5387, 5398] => 0.90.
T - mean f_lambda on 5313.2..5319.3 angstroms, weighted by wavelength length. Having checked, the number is 1.15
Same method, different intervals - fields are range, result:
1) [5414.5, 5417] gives 1.24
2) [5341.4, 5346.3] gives 1.3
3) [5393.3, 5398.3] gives 1.17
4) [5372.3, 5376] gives 1.22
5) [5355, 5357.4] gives 1.44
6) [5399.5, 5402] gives 1.07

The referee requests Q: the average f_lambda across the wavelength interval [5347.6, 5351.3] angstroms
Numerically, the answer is 1.32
